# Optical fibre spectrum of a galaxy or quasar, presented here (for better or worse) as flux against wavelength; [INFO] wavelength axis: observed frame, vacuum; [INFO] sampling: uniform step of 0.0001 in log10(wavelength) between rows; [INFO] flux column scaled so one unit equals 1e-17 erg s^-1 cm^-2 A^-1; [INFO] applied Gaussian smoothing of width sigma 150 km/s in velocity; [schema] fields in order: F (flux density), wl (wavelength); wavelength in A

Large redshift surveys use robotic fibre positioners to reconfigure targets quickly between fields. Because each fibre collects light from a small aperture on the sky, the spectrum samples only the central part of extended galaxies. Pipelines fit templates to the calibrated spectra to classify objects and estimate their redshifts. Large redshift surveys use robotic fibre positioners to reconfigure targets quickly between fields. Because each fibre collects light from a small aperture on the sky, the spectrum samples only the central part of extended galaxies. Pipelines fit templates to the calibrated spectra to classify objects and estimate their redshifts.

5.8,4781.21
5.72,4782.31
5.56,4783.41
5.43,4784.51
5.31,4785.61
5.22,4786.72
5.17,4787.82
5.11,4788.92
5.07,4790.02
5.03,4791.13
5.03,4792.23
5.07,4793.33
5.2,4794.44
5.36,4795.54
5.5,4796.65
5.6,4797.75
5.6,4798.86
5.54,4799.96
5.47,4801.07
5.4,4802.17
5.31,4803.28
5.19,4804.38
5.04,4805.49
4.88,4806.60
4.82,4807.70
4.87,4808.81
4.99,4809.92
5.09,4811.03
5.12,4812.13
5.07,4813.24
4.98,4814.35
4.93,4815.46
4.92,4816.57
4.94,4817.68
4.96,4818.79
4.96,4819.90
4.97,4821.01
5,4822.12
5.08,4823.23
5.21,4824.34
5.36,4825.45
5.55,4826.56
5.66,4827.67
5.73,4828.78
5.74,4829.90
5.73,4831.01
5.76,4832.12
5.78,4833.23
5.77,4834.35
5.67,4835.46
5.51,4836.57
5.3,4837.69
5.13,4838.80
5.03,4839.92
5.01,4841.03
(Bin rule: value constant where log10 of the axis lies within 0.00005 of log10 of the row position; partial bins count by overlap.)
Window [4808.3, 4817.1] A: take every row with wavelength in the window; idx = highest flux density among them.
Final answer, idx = 5.12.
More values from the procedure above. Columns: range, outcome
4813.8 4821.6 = 4.98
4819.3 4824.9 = 5.21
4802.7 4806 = 5.31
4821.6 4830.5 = 5.74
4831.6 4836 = 5.78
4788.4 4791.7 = 5.11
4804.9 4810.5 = 5.04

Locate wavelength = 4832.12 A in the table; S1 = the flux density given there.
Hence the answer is 5.76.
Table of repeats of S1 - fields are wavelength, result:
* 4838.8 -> 5.13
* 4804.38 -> 5.19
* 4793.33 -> 5.07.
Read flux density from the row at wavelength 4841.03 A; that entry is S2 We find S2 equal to 5.01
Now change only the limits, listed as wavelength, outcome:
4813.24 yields 5.07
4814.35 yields 4.98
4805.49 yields 5.04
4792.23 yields 5.03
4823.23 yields 5.08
